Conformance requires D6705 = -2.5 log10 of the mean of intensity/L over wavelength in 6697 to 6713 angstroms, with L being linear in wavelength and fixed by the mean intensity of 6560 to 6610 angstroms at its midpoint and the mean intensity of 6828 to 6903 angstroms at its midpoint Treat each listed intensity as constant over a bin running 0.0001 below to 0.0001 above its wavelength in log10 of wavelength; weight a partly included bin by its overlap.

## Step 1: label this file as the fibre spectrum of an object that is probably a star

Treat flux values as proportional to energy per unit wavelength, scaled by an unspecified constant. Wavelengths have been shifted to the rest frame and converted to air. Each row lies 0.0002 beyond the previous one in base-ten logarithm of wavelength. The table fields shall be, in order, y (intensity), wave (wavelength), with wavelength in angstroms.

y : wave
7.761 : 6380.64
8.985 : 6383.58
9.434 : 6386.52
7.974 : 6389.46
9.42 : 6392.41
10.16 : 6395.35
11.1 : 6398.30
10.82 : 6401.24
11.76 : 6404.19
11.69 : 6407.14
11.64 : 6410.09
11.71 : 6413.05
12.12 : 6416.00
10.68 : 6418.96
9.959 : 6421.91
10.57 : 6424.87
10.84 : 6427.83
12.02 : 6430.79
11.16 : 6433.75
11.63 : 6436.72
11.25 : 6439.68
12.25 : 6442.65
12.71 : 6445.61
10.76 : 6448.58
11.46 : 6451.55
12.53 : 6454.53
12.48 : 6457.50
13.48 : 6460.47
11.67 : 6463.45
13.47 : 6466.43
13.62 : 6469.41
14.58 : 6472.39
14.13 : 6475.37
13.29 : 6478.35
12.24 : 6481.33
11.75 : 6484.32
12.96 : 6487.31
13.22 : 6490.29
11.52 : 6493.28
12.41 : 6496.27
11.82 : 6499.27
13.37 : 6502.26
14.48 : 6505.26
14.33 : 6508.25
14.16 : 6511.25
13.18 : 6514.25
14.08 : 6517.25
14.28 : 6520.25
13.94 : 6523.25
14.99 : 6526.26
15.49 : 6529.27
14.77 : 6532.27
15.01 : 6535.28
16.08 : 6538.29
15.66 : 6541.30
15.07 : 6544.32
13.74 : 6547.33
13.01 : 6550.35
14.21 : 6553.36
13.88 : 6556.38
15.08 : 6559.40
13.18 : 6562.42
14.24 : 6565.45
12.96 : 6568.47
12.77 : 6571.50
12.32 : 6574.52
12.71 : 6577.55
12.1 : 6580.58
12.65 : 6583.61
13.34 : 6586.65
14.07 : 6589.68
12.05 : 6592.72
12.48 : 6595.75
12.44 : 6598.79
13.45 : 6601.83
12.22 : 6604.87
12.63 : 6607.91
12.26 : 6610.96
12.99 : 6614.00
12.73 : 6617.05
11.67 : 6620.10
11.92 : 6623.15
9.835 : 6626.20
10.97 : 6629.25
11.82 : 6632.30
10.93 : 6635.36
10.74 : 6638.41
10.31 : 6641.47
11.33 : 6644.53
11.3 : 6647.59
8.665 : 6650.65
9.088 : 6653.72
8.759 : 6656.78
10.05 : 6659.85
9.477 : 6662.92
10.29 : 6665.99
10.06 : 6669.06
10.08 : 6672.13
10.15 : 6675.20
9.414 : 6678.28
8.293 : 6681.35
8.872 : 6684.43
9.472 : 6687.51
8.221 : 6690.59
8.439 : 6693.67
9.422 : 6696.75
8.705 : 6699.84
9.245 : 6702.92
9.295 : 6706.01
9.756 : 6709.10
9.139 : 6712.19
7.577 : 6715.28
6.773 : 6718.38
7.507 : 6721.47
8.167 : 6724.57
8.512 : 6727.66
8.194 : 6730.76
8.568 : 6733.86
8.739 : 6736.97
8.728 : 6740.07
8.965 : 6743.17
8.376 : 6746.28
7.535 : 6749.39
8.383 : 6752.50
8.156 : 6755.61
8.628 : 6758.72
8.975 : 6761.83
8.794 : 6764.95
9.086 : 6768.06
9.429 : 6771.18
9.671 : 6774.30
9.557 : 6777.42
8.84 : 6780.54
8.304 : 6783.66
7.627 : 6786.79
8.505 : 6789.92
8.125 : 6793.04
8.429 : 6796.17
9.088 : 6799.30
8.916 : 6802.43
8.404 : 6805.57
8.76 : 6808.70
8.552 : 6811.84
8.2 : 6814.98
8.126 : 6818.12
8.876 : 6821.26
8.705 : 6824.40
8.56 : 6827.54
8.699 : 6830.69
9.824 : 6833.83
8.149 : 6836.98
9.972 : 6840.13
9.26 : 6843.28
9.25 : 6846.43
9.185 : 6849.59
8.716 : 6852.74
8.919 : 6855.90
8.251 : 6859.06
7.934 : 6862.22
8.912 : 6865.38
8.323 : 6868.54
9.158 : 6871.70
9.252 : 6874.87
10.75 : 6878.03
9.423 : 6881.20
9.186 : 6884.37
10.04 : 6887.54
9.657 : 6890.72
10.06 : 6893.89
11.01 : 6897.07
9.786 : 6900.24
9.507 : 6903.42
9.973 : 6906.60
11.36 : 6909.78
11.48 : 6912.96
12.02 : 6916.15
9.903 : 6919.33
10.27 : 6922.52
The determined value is 0.222 mag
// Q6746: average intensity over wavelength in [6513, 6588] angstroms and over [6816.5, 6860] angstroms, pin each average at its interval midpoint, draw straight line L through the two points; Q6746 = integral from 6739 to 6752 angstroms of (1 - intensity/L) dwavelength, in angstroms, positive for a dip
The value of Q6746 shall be 2.65 angstroms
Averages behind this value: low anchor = 14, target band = 8.39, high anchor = 8.9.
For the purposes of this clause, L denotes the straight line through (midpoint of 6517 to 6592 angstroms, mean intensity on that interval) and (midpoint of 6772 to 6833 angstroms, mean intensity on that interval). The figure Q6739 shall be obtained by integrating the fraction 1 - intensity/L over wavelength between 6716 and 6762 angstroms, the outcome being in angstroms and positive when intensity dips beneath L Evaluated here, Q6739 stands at 8.0 angstroms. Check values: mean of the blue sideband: 14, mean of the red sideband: 8.65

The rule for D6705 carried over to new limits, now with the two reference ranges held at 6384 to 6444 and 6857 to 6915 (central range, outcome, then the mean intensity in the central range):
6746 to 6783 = 0.139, 8.79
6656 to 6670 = 0.053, 9.76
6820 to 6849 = 0.089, 9.04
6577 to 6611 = -0.216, 12.7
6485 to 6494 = -0.178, 12.6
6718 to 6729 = 0.275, 7.83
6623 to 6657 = -0.018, 10.5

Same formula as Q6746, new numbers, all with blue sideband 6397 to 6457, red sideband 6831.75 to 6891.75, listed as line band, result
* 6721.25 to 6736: 2.4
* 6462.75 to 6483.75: -3.9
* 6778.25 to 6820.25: 4.5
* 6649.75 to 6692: 3.3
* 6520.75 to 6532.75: -4.2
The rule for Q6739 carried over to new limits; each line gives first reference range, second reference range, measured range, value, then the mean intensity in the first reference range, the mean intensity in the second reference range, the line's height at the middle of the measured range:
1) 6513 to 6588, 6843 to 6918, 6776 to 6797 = 4.6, 14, 9.65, 10.9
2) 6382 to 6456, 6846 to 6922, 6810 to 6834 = 3.0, 11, 9.69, 9.86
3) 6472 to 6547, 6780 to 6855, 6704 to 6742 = 6.9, 13.9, 8.71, 10.3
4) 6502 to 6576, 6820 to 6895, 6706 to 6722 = 4.4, 14.2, 9.12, 11.4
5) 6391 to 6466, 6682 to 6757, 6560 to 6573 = -4.3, 11.5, 8.53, 10.1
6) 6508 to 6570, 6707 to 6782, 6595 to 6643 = 1.2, 14.3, 8.59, 12.1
